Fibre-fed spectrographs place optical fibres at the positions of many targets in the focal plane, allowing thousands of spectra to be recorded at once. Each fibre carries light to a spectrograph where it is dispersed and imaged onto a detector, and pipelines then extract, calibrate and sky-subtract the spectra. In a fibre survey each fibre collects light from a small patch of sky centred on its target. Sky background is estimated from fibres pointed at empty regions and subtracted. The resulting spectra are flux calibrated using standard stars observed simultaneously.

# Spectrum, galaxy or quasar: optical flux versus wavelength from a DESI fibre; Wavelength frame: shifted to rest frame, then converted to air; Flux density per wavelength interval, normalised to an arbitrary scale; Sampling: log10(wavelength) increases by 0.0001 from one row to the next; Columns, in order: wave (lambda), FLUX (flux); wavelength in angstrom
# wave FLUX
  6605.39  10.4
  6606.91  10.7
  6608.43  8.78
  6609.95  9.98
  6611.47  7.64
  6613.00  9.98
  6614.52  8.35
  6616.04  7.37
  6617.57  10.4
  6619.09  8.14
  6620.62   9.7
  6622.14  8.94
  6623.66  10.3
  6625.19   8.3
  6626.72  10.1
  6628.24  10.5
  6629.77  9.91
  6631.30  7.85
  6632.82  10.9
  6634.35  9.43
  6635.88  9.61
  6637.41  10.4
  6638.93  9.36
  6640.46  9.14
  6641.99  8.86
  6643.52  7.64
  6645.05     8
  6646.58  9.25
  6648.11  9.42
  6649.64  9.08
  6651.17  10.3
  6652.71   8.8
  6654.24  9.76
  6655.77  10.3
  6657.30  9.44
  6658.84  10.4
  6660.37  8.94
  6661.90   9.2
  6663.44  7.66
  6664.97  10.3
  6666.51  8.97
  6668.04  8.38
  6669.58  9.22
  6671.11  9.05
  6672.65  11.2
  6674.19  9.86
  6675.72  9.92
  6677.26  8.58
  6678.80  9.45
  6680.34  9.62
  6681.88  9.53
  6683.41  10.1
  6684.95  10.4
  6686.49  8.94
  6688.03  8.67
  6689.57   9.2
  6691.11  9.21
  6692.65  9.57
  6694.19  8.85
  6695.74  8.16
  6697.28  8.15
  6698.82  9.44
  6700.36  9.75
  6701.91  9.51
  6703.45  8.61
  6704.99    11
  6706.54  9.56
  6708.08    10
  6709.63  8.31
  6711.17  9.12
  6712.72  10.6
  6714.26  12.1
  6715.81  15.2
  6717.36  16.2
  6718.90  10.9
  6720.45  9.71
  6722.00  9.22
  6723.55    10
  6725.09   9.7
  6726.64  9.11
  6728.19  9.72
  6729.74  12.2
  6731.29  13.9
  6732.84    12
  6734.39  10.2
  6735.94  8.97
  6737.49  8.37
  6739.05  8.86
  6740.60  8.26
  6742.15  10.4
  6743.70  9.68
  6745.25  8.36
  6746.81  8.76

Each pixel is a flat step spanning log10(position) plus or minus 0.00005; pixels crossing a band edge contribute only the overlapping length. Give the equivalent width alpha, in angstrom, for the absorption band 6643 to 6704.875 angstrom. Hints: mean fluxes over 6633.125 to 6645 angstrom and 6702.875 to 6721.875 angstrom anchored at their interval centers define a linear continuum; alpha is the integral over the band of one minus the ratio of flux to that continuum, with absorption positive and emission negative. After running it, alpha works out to 4.3 angstrom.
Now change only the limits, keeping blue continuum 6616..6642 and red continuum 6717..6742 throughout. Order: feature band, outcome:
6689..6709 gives 1.6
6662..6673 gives 0.7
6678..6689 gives 0.5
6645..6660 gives 0.2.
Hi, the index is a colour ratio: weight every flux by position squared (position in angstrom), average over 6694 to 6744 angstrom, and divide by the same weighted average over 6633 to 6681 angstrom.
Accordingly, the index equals 1.11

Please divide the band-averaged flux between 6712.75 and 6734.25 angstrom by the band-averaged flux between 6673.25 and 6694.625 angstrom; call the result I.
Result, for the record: 1.2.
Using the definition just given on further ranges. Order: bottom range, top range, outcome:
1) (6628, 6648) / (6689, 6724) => 1.09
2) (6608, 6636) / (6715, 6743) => 1.16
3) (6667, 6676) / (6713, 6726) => 1.21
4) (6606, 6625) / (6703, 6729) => 1.15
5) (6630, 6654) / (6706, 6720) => 1.23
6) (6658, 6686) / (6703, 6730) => 1.12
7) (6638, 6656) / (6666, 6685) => 1.04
